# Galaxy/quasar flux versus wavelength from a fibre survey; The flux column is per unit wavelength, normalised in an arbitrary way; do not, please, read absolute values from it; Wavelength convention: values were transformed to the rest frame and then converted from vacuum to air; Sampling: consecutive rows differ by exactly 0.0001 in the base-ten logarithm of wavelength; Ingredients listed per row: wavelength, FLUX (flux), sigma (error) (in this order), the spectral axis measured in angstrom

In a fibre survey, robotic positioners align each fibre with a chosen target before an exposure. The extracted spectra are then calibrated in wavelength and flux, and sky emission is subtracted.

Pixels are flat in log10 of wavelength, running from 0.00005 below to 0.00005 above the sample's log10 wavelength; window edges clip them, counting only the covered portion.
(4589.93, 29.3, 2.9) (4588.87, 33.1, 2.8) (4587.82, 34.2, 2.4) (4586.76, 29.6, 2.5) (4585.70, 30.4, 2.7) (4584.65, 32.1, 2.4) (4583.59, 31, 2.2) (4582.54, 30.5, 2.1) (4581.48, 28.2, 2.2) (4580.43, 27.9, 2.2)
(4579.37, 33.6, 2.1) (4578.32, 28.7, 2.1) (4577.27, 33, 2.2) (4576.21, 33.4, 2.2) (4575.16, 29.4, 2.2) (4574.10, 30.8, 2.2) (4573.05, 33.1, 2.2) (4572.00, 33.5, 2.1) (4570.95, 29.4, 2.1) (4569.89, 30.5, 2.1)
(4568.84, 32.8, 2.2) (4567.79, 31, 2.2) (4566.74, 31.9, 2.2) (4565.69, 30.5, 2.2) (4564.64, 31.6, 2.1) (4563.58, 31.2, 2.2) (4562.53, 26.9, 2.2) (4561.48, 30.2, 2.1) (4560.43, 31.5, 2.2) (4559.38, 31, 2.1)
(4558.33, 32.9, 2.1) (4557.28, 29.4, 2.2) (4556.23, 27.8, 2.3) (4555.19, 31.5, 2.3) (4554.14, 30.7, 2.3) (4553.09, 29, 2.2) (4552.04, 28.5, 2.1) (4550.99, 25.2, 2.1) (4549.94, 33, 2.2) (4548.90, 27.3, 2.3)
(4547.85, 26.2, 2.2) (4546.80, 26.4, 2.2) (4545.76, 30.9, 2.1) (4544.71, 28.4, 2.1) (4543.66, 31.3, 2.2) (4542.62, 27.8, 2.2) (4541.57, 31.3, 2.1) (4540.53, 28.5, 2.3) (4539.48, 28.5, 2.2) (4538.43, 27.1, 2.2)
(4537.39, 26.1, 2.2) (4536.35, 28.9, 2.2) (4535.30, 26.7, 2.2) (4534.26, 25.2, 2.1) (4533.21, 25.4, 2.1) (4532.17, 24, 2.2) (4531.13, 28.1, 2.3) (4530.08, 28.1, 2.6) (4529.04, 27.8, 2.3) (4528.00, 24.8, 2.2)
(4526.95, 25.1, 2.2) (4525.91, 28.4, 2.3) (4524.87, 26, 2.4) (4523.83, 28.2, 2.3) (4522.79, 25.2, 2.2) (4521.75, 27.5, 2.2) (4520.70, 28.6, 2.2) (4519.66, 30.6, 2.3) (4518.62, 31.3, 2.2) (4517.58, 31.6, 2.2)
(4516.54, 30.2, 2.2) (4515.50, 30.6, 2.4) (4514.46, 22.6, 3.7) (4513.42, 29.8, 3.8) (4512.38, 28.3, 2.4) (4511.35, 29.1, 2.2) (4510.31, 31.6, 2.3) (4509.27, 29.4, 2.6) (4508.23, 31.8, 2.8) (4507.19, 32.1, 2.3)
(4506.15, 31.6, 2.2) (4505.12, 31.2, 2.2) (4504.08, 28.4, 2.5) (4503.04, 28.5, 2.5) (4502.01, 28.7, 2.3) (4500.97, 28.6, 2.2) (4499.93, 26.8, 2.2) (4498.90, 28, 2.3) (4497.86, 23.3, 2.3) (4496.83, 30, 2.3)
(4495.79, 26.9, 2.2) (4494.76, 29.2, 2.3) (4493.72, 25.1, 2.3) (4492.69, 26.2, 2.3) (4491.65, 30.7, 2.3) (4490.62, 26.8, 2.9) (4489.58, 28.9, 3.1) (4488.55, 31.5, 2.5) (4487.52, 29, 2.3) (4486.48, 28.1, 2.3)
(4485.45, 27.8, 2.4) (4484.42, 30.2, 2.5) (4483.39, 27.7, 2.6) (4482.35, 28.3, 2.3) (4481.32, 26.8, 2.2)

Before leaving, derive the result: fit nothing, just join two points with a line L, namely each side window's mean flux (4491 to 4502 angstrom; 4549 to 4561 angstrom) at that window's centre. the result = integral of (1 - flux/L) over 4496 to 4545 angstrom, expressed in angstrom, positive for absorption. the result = 0.3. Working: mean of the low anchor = 27.5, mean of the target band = 28.3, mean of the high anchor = 30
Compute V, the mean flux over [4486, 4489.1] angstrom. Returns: 29.5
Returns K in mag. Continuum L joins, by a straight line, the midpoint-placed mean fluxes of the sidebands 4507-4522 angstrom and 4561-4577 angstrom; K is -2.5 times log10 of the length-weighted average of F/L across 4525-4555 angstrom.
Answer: 0.09 mag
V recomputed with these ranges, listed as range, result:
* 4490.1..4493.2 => 27.9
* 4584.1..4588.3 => 31.5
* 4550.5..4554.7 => 28.4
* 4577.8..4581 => 30.1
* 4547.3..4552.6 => 28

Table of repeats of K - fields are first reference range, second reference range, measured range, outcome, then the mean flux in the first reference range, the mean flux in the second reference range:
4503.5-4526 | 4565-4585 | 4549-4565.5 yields 0.022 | 29.3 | 31.1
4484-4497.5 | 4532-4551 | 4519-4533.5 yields 0.041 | 28.4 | 27.9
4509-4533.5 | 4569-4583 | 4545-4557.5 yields 0.031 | 28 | 31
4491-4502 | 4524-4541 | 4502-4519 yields -0.099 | 27.5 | 26.8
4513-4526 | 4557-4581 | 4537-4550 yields 0.044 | 28.5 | 31.1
